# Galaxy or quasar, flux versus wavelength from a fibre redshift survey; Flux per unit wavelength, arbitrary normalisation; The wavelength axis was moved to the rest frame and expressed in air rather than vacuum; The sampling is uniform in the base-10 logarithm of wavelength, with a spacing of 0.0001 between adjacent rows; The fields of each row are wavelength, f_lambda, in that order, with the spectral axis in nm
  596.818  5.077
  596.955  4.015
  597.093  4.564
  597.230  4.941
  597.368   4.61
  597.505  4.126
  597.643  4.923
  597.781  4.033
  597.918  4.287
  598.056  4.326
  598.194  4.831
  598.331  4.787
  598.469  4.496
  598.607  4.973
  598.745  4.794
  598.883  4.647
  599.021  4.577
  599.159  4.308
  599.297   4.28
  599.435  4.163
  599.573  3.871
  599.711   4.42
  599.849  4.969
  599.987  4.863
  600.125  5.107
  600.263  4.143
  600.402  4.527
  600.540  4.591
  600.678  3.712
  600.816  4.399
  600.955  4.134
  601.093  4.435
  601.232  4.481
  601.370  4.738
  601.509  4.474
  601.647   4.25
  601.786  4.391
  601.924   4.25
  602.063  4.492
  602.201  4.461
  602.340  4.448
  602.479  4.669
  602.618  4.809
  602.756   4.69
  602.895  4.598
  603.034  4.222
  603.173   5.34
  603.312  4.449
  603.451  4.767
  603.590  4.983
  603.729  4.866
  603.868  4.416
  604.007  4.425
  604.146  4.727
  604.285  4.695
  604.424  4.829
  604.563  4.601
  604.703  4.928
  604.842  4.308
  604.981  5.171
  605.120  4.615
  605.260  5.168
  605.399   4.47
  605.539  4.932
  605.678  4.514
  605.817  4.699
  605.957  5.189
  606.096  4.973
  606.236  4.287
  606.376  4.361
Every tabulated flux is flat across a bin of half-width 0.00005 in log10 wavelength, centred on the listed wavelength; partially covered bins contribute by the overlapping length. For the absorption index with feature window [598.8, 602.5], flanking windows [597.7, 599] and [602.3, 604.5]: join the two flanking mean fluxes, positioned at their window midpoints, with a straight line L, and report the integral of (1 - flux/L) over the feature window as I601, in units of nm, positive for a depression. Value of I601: 0.153 nm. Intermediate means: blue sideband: 4.58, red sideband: 4.69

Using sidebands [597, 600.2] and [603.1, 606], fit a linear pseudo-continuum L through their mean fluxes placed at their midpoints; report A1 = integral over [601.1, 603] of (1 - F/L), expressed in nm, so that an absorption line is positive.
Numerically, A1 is 0.07 nm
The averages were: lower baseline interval 4.56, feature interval 4.51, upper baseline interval 4.76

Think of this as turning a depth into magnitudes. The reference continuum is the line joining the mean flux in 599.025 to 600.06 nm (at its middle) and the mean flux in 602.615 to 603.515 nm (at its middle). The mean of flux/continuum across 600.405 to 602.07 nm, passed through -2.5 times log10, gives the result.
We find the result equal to 0.05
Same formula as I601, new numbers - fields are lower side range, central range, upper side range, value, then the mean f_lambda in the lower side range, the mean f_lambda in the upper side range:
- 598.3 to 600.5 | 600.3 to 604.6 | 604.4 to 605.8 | 0.11 nm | 4.55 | 4.75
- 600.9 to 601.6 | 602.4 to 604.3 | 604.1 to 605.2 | -0.02 nm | 4.45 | 4.74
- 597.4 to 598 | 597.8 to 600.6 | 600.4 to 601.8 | -0.11 nm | 4.36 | 4.37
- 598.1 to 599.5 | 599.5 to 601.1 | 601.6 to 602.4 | 0.02 nm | 4.58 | 4.39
